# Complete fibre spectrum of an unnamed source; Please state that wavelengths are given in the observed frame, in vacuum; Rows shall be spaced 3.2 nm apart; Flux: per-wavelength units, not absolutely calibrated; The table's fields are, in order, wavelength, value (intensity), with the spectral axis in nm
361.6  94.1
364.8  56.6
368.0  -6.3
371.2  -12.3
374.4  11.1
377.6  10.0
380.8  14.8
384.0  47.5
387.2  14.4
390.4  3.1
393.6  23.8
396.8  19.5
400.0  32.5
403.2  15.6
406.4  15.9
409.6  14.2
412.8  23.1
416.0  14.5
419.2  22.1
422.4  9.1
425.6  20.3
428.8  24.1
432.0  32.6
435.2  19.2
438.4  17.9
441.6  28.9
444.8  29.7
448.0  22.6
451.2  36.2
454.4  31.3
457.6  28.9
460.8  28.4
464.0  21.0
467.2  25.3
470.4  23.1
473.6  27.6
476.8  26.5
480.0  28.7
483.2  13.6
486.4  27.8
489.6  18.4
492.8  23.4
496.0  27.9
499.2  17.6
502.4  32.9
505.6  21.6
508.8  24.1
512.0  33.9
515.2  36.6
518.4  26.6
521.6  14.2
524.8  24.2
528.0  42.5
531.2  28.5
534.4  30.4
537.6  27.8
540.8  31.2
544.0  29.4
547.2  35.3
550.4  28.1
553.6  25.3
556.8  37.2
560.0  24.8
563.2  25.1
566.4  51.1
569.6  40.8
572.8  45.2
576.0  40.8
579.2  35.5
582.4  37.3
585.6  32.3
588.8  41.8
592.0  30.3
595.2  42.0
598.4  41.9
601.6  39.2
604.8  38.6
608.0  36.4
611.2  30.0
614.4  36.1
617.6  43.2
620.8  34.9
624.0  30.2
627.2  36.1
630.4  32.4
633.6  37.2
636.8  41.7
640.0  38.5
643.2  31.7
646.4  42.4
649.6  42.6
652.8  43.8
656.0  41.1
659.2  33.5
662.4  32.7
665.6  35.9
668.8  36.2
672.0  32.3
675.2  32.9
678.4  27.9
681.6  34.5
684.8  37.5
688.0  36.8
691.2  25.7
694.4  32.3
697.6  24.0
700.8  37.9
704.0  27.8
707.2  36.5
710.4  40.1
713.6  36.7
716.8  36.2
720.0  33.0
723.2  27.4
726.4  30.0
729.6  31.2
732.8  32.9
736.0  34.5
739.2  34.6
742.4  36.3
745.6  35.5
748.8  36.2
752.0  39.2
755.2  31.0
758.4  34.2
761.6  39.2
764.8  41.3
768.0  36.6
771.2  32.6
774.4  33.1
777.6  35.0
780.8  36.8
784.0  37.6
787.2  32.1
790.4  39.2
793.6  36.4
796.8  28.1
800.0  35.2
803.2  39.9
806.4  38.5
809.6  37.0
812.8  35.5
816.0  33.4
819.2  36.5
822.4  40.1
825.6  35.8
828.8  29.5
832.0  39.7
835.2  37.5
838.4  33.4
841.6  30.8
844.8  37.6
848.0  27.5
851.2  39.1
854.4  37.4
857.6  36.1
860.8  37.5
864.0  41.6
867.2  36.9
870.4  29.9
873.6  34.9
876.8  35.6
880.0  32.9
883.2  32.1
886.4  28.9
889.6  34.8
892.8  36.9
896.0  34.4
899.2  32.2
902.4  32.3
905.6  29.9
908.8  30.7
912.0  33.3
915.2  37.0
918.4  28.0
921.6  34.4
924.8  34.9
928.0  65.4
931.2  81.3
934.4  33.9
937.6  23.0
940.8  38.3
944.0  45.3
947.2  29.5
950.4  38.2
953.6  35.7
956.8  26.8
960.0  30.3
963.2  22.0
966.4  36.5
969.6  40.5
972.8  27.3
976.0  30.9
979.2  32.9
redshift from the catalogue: 0.415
